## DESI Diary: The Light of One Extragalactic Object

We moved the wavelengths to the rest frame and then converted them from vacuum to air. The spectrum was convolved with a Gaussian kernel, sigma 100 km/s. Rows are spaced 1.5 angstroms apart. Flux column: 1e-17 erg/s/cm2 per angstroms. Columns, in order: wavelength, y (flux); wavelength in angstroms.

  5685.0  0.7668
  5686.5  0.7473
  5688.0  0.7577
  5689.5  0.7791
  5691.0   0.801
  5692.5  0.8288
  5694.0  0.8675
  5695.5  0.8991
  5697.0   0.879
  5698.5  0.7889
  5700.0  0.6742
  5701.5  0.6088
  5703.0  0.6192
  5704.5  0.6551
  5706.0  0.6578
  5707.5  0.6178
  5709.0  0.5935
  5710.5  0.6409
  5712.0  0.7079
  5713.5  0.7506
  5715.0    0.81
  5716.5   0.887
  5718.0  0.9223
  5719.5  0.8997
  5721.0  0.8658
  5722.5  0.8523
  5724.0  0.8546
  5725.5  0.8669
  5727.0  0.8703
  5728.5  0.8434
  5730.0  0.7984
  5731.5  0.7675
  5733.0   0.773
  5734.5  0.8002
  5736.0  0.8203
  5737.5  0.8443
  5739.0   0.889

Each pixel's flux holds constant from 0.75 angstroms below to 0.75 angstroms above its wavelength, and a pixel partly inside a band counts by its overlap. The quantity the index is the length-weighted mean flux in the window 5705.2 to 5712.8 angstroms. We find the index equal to 0.644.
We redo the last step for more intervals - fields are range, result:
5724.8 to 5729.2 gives 0.86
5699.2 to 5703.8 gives 0.636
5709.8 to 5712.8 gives 0.676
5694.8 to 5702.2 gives 0.77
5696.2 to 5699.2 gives 0.836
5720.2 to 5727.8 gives 0.862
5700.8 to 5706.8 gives 0.635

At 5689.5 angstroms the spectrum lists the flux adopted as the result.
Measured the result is 0.7791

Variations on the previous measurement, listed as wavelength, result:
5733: 0.773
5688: 0.7577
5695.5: 0.8991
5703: 0.6192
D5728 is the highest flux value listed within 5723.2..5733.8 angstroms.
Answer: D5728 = 0.8703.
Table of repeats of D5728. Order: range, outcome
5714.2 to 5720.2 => 0.9223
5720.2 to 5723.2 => 0.8658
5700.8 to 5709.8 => 0.6578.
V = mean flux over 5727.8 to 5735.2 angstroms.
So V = 0.796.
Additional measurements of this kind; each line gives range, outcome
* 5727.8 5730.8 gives 0.82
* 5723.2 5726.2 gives 0.861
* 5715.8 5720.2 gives 0.903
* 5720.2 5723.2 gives 0.86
